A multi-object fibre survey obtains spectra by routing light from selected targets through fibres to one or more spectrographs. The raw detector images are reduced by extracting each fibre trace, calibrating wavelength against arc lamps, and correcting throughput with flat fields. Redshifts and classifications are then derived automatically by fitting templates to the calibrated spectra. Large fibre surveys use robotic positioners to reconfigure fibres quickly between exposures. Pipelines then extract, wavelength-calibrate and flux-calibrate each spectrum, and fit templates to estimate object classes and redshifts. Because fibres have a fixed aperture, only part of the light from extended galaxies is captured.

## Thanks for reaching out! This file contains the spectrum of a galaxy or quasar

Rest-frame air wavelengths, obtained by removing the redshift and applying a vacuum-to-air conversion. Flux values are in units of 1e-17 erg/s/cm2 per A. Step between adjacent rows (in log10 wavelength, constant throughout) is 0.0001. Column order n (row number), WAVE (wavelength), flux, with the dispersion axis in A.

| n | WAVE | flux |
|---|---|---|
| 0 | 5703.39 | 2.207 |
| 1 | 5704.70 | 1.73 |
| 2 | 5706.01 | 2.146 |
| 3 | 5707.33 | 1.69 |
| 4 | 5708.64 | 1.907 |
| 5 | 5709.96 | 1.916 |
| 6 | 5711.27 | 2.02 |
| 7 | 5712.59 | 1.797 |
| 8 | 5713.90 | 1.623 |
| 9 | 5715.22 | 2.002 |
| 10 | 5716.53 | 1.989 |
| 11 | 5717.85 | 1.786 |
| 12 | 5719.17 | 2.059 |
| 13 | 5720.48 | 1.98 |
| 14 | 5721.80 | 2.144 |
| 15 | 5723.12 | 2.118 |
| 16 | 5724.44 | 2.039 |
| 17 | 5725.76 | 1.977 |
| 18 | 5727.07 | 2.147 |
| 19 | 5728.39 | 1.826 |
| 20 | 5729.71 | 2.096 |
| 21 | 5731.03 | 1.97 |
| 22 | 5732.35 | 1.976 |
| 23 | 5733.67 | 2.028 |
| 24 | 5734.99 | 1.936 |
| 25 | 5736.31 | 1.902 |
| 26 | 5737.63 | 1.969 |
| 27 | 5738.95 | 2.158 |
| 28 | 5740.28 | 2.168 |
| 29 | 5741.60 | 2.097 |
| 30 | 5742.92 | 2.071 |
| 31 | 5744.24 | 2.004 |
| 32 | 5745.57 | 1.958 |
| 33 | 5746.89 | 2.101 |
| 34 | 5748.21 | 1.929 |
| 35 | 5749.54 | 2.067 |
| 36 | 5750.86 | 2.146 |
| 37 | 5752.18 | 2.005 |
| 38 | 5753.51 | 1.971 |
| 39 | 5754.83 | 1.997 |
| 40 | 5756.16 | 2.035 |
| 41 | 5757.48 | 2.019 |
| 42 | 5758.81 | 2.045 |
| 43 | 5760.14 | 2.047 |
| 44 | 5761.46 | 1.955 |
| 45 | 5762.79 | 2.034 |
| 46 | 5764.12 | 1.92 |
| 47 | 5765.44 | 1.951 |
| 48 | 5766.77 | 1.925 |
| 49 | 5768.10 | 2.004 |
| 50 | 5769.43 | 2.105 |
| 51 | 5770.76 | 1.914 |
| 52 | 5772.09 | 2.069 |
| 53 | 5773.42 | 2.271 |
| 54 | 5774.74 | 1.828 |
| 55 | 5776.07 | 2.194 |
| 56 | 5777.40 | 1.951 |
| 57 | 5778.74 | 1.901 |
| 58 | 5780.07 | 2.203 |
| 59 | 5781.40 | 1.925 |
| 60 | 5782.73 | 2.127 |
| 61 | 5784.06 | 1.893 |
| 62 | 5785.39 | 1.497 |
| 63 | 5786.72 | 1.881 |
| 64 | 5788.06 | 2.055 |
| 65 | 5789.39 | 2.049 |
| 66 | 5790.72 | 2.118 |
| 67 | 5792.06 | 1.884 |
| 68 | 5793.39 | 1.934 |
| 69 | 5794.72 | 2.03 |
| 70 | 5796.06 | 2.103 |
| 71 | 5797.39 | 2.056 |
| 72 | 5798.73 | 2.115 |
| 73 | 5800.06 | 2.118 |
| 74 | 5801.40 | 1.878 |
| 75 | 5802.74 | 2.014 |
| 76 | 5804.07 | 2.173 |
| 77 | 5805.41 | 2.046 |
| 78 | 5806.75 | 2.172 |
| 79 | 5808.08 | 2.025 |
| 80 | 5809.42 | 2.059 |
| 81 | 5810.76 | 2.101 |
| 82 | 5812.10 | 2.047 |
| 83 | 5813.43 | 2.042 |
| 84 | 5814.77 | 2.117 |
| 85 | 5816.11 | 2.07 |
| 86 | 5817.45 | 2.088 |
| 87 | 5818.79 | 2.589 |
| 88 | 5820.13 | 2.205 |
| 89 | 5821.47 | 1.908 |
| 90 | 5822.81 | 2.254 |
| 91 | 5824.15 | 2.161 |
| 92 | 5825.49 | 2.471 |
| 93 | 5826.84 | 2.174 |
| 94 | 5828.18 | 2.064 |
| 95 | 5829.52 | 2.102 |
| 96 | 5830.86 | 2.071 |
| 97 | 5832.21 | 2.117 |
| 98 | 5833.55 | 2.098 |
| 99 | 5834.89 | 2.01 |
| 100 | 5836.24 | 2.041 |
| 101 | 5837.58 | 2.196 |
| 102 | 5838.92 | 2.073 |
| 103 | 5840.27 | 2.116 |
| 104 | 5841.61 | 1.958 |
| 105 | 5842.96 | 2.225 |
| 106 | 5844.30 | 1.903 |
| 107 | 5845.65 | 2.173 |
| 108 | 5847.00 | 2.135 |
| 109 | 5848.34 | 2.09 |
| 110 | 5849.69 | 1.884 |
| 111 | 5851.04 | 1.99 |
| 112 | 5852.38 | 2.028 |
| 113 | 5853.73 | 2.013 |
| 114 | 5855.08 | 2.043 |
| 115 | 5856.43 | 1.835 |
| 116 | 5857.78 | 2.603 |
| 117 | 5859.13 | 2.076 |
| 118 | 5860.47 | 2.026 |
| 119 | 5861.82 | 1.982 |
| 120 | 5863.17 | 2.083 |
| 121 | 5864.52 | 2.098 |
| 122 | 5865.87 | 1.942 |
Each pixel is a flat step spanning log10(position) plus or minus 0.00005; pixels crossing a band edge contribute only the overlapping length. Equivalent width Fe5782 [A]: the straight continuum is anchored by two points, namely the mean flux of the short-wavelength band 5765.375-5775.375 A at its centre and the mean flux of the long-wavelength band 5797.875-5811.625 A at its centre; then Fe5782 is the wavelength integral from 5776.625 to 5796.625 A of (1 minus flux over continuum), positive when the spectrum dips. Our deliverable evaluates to 0.67 A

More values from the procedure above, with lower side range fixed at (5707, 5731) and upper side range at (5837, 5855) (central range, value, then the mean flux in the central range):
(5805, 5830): -1.3 A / 2.14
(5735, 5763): -0.7 A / 2.03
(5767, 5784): -0.3 A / 2.03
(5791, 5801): -0.1 A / 2.03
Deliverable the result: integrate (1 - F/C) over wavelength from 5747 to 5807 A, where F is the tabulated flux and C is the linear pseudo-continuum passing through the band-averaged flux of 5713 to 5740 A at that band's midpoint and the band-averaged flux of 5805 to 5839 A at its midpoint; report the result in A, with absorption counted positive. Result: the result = 1.4 A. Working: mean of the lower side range 1.99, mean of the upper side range 2.13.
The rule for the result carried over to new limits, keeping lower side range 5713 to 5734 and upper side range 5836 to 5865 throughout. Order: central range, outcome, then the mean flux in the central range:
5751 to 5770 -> 0.04 A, 2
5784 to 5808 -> 0.35 A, 2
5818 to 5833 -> -0.99 A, 2.19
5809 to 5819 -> -0.36 A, 2.12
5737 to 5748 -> -0.35 A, 2.06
